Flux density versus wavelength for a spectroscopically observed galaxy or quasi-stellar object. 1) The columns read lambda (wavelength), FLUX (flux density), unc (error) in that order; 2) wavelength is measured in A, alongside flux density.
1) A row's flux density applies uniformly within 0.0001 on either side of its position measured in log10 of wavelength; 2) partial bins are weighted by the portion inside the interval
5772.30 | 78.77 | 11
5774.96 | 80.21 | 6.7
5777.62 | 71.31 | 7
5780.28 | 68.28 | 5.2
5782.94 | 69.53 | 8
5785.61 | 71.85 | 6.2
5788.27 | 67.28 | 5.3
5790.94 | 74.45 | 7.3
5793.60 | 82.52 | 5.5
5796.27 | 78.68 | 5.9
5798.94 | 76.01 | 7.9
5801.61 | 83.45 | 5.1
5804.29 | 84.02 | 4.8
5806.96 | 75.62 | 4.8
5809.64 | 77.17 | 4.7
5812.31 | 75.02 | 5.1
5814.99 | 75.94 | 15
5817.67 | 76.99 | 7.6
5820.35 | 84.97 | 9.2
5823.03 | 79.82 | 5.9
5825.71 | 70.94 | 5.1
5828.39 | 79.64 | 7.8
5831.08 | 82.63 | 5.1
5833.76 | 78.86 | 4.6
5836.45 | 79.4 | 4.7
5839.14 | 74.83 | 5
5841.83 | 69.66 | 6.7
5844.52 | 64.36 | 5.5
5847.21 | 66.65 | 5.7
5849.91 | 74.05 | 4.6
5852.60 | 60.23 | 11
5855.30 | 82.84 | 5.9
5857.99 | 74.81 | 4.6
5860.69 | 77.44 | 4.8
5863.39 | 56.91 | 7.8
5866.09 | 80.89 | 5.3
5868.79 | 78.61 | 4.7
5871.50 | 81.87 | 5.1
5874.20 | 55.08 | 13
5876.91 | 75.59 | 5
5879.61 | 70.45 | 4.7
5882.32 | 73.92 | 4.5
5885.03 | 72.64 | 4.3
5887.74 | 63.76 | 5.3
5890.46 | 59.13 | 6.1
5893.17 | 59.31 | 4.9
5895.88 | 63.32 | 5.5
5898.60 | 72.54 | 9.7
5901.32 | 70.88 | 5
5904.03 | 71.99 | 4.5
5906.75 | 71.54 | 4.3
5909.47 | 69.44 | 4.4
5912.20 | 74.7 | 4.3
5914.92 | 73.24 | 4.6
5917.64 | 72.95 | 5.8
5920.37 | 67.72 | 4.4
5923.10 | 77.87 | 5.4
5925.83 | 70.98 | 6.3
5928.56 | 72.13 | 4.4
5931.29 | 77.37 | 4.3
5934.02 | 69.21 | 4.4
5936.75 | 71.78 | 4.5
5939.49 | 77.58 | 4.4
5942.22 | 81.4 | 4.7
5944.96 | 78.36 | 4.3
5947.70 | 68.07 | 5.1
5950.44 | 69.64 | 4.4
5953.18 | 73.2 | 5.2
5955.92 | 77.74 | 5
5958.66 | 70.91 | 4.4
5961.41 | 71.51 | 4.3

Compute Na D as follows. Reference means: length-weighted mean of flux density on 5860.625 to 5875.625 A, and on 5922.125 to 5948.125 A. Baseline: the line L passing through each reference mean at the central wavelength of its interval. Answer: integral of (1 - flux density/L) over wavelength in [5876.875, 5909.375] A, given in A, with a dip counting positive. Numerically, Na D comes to 1.8 A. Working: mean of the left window 71.3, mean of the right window 74.7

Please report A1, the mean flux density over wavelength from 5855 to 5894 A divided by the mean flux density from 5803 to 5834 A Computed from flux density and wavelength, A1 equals 0.90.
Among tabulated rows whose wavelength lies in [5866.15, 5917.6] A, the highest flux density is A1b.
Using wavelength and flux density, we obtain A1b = 81.87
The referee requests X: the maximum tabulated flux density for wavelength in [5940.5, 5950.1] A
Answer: 81.4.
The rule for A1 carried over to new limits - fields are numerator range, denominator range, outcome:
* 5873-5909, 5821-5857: 0.91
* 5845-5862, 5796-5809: 0.91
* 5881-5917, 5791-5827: 0.88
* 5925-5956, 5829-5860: 1.00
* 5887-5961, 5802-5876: 0.95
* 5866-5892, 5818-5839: 0.89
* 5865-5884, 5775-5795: 1.01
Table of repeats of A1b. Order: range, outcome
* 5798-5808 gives 84.02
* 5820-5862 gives 84.97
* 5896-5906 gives 72.54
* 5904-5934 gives 77.87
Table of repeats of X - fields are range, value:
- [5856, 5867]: 80.89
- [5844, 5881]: 82.84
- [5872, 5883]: 75.59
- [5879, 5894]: 73.92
